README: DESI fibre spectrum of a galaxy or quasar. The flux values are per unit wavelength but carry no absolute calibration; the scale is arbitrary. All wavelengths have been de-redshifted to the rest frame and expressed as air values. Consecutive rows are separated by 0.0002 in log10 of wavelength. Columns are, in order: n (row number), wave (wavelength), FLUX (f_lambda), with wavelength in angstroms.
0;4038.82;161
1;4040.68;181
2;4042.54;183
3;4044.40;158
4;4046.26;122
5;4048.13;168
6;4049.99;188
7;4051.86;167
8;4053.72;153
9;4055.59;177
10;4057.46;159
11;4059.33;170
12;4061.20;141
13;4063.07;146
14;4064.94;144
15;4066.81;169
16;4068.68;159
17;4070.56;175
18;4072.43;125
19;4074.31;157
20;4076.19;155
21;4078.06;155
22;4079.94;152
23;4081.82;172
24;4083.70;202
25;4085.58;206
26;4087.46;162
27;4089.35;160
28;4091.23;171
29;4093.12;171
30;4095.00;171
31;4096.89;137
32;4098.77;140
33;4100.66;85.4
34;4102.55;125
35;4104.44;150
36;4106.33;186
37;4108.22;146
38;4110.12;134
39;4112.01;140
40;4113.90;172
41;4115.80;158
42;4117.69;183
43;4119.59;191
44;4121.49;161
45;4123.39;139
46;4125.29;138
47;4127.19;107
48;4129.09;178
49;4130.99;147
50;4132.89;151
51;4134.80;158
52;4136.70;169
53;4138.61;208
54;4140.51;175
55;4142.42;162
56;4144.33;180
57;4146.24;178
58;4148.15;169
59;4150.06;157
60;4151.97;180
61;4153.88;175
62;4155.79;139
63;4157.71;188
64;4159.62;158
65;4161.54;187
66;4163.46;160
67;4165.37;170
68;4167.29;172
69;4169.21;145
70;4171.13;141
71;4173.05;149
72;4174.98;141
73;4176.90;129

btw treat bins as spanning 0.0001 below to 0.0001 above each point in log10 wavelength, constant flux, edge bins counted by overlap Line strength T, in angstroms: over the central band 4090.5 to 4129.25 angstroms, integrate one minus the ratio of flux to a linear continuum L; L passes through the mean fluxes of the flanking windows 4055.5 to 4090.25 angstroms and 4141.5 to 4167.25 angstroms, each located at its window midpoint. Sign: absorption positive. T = 3.4 angstroms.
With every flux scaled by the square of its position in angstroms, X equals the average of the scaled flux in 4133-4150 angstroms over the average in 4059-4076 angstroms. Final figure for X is 1.2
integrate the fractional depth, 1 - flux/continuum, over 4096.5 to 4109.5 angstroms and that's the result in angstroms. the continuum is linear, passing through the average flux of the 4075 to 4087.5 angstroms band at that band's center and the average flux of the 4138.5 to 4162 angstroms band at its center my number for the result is 2.6 angstroms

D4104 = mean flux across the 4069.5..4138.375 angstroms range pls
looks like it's 157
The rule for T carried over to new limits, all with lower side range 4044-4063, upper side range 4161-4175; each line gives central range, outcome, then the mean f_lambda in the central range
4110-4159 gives -1.45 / 163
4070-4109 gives 0.52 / 157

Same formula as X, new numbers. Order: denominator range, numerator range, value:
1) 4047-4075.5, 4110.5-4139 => 1.03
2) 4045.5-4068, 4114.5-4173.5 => 1.08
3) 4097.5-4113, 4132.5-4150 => 1.26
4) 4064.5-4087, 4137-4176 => 1.05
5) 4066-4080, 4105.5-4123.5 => 1.06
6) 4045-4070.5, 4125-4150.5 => 1.07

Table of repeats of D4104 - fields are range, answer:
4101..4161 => 161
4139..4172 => 168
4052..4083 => 157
